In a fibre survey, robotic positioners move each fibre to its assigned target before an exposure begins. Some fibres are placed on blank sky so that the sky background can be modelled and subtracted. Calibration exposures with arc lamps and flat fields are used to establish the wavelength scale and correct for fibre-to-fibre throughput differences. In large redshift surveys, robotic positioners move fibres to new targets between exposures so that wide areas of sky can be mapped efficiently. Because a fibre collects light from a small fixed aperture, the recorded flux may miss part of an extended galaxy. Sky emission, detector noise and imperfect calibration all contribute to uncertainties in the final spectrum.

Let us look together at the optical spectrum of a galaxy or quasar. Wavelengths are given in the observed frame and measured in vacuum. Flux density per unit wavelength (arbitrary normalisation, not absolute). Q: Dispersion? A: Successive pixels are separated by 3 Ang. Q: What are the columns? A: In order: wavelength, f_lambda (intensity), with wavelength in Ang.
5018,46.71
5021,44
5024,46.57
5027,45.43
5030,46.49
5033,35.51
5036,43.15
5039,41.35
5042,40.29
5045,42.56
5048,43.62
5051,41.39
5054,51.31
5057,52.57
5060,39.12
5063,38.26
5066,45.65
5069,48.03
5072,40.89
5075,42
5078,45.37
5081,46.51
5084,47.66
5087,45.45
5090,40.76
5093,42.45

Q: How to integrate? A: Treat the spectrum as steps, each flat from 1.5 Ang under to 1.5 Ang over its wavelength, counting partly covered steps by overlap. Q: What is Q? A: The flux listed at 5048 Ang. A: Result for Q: 43.62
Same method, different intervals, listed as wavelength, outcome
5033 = 35.51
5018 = 46.71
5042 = 40.29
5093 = 42.45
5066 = 45.65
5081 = 46.51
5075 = 42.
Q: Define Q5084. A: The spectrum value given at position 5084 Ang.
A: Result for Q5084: 47.66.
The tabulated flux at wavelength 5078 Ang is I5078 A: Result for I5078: 45.37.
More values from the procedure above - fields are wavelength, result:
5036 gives 43.15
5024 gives 46.57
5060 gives 39.12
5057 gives 52.57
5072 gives 40.89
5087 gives 45.45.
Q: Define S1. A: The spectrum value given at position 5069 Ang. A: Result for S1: 48.03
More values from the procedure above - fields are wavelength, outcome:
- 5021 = 44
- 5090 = 40.76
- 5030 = 46.49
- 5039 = 41.35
